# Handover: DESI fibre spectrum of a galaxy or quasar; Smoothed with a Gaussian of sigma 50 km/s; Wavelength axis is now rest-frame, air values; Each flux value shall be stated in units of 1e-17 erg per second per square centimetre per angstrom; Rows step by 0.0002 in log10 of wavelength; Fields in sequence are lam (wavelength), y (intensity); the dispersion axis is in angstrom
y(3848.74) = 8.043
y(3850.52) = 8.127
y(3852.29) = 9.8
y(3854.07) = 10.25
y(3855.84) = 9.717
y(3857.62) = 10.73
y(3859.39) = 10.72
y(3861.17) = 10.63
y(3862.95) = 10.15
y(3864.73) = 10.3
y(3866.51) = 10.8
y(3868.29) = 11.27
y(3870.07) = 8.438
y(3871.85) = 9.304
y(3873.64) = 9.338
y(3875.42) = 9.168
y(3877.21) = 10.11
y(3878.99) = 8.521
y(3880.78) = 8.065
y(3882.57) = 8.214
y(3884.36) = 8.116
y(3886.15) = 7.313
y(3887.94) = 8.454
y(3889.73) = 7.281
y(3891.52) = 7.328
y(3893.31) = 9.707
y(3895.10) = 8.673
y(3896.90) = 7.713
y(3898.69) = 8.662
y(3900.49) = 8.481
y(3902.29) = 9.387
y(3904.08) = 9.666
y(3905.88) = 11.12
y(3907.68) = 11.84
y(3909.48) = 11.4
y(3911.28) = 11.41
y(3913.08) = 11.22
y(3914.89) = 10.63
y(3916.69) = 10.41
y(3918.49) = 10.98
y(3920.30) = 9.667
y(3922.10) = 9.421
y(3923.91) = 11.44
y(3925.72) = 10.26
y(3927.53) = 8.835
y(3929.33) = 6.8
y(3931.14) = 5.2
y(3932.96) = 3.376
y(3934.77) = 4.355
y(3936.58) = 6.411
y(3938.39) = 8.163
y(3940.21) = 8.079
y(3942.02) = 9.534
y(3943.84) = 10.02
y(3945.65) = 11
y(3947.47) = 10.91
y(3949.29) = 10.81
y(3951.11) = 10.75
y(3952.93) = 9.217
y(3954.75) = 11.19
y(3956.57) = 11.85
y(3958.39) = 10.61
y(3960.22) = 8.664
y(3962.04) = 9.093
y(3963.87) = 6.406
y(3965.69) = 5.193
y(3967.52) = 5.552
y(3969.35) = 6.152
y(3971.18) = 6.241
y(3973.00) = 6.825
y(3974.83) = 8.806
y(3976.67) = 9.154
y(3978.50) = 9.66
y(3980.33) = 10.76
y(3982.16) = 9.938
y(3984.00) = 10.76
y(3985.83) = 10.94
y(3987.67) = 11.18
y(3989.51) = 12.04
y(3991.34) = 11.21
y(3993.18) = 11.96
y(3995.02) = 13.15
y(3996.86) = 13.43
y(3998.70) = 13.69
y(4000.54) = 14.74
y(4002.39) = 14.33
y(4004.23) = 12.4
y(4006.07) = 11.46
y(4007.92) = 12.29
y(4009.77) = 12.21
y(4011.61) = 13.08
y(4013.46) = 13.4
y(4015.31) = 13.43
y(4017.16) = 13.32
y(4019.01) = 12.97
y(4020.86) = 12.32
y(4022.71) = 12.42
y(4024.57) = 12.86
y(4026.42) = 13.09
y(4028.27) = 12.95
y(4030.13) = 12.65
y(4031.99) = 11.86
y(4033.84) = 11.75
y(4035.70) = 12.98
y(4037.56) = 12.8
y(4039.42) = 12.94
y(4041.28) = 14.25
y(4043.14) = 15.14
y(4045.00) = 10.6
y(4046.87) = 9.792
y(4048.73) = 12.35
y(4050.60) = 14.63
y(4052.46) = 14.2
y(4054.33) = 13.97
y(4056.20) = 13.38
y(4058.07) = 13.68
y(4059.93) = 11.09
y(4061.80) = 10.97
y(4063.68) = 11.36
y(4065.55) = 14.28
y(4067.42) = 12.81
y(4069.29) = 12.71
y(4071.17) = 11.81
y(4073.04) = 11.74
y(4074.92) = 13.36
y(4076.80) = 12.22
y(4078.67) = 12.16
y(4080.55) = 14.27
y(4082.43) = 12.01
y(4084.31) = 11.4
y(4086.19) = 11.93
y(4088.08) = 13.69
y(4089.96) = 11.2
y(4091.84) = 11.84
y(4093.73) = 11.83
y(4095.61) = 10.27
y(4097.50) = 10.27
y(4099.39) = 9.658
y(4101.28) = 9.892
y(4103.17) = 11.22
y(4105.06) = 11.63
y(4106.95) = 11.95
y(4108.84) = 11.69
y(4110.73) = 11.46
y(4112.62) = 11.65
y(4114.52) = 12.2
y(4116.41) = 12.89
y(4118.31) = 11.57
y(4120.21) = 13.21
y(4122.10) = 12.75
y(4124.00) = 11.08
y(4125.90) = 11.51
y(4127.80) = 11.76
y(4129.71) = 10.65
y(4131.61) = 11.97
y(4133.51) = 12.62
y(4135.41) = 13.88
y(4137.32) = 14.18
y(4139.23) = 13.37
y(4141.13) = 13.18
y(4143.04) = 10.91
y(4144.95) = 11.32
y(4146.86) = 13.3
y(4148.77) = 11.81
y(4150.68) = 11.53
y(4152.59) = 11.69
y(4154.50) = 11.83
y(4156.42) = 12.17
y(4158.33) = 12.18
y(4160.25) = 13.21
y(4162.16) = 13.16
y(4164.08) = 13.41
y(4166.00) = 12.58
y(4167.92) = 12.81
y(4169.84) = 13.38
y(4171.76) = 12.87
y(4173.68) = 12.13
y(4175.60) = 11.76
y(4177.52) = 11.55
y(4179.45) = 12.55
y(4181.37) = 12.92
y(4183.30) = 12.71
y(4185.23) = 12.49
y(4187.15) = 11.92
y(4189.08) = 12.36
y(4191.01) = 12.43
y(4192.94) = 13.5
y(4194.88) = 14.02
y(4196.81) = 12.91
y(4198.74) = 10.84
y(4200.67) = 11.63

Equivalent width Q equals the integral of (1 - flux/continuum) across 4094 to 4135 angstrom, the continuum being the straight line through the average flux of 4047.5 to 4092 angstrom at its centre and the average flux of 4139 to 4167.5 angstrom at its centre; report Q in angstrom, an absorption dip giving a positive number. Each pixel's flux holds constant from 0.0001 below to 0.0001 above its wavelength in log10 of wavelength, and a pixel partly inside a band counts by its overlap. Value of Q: 3.0 angstrom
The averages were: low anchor 12.6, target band 11.6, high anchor 12.4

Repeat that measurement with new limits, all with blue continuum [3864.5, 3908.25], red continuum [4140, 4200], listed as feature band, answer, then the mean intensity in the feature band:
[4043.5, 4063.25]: -2.63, 12.5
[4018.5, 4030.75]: -2.34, 12.7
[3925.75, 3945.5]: 4.66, 7.37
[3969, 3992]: 1.38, 9.58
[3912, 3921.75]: -1.16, 10.5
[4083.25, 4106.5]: 0.57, 11.3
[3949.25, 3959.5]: -0.86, 10.7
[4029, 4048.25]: -2.85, 12.5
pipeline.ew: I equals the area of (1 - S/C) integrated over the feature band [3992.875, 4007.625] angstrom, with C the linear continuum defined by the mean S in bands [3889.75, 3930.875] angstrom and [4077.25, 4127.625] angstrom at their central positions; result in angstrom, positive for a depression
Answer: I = -3.5 angstrom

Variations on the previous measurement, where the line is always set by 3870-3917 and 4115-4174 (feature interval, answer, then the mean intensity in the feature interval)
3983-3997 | -1.68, 11.7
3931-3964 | 3.65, 8.86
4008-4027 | -3.62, 12.9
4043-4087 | -4.31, 12.5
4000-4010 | -2.08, 12.9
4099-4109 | 0.74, 11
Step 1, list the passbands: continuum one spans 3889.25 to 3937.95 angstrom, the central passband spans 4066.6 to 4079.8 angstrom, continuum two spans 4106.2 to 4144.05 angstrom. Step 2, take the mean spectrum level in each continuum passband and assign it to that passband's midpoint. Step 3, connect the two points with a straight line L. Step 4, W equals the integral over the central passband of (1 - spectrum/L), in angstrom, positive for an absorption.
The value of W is -1.2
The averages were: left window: 8.96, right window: 12.2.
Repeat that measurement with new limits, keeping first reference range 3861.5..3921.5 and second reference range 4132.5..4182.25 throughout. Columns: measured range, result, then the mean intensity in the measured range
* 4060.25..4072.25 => -0.8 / 12.3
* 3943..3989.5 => 4.6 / 9.32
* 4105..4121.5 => 0.0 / 12.1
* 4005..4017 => -2.0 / 12.7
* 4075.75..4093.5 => -0.9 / 12.3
